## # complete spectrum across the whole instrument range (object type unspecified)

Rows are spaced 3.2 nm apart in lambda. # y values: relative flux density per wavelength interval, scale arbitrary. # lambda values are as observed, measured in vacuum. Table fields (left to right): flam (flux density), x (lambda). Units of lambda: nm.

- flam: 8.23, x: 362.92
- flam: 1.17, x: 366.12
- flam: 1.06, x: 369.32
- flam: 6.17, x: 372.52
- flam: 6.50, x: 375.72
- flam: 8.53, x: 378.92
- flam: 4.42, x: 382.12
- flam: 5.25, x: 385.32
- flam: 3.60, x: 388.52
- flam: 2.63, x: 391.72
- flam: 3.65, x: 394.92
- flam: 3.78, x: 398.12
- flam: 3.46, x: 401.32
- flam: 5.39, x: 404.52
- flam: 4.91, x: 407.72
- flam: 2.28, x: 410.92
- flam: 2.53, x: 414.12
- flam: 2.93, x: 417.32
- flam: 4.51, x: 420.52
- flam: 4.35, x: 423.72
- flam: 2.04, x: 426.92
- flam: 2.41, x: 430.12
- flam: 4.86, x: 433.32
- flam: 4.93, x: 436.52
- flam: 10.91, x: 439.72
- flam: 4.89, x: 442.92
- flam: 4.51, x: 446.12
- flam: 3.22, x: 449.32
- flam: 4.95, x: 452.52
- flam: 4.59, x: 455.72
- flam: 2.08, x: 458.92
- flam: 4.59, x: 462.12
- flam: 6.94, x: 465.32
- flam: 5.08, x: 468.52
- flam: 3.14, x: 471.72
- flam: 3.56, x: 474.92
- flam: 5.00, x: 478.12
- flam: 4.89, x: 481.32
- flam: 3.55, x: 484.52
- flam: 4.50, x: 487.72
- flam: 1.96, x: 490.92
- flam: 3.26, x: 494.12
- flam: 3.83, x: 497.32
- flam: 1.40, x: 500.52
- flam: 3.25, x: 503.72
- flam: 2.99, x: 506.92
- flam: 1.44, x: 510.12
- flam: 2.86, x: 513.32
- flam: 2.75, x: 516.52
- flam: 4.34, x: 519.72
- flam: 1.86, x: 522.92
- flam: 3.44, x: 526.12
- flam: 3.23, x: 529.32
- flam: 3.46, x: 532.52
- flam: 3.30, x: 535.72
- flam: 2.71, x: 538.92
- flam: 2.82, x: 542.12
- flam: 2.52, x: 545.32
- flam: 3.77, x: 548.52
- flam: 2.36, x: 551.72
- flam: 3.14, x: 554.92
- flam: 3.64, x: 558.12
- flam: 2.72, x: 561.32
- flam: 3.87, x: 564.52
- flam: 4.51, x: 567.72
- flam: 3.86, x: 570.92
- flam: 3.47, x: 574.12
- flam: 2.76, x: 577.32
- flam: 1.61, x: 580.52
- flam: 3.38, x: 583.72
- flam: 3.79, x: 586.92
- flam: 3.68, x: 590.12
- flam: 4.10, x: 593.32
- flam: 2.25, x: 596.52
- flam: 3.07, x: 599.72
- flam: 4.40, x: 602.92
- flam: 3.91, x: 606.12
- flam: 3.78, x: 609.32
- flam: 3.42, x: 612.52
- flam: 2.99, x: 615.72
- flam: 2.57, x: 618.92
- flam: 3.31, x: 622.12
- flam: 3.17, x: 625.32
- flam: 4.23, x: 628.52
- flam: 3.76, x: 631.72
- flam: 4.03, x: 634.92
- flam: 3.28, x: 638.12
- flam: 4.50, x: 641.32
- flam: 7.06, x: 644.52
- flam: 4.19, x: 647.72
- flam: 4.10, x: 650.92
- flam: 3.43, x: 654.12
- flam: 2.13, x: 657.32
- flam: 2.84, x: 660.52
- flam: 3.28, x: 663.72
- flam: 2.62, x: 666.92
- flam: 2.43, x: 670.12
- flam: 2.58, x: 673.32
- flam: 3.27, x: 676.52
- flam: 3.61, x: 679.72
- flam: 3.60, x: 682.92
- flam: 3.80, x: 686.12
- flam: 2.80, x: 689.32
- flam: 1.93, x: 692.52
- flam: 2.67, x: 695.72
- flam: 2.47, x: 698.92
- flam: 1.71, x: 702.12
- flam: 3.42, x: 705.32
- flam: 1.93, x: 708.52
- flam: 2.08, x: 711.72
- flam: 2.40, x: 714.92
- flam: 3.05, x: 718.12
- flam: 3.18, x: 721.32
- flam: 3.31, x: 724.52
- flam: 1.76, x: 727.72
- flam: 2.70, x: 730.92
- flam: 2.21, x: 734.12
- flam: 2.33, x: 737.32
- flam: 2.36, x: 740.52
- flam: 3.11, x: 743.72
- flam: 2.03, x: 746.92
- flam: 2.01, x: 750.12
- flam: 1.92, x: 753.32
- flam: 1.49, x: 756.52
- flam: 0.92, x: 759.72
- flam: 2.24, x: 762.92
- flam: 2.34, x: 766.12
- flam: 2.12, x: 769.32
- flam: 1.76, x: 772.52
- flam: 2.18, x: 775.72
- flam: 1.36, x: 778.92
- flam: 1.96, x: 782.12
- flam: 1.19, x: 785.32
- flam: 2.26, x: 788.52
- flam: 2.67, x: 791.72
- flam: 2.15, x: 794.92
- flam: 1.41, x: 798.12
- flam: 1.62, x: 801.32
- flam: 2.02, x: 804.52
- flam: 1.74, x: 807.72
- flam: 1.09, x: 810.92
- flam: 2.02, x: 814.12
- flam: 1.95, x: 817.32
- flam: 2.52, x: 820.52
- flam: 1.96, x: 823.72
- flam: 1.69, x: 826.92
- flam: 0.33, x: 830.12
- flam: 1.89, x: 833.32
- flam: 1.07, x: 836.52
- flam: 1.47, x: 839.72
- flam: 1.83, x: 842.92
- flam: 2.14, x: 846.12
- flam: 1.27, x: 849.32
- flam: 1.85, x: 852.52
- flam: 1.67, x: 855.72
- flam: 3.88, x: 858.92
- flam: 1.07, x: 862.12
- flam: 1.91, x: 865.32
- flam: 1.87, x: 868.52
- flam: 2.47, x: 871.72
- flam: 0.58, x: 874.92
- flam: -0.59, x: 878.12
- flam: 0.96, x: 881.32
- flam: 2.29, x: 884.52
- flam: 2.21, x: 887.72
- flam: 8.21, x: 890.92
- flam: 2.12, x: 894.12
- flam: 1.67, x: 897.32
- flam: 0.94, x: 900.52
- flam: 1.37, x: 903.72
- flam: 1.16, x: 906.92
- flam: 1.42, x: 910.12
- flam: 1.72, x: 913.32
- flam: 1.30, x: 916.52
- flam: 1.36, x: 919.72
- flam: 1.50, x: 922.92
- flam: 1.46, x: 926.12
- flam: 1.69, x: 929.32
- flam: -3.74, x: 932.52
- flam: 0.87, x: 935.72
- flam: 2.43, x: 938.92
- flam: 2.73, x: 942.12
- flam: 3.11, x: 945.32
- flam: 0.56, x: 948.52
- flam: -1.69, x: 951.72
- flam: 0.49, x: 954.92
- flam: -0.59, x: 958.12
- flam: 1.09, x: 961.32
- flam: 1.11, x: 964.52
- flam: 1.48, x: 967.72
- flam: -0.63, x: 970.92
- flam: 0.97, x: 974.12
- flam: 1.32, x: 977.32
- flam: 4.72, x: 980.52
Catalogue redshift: 1.31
